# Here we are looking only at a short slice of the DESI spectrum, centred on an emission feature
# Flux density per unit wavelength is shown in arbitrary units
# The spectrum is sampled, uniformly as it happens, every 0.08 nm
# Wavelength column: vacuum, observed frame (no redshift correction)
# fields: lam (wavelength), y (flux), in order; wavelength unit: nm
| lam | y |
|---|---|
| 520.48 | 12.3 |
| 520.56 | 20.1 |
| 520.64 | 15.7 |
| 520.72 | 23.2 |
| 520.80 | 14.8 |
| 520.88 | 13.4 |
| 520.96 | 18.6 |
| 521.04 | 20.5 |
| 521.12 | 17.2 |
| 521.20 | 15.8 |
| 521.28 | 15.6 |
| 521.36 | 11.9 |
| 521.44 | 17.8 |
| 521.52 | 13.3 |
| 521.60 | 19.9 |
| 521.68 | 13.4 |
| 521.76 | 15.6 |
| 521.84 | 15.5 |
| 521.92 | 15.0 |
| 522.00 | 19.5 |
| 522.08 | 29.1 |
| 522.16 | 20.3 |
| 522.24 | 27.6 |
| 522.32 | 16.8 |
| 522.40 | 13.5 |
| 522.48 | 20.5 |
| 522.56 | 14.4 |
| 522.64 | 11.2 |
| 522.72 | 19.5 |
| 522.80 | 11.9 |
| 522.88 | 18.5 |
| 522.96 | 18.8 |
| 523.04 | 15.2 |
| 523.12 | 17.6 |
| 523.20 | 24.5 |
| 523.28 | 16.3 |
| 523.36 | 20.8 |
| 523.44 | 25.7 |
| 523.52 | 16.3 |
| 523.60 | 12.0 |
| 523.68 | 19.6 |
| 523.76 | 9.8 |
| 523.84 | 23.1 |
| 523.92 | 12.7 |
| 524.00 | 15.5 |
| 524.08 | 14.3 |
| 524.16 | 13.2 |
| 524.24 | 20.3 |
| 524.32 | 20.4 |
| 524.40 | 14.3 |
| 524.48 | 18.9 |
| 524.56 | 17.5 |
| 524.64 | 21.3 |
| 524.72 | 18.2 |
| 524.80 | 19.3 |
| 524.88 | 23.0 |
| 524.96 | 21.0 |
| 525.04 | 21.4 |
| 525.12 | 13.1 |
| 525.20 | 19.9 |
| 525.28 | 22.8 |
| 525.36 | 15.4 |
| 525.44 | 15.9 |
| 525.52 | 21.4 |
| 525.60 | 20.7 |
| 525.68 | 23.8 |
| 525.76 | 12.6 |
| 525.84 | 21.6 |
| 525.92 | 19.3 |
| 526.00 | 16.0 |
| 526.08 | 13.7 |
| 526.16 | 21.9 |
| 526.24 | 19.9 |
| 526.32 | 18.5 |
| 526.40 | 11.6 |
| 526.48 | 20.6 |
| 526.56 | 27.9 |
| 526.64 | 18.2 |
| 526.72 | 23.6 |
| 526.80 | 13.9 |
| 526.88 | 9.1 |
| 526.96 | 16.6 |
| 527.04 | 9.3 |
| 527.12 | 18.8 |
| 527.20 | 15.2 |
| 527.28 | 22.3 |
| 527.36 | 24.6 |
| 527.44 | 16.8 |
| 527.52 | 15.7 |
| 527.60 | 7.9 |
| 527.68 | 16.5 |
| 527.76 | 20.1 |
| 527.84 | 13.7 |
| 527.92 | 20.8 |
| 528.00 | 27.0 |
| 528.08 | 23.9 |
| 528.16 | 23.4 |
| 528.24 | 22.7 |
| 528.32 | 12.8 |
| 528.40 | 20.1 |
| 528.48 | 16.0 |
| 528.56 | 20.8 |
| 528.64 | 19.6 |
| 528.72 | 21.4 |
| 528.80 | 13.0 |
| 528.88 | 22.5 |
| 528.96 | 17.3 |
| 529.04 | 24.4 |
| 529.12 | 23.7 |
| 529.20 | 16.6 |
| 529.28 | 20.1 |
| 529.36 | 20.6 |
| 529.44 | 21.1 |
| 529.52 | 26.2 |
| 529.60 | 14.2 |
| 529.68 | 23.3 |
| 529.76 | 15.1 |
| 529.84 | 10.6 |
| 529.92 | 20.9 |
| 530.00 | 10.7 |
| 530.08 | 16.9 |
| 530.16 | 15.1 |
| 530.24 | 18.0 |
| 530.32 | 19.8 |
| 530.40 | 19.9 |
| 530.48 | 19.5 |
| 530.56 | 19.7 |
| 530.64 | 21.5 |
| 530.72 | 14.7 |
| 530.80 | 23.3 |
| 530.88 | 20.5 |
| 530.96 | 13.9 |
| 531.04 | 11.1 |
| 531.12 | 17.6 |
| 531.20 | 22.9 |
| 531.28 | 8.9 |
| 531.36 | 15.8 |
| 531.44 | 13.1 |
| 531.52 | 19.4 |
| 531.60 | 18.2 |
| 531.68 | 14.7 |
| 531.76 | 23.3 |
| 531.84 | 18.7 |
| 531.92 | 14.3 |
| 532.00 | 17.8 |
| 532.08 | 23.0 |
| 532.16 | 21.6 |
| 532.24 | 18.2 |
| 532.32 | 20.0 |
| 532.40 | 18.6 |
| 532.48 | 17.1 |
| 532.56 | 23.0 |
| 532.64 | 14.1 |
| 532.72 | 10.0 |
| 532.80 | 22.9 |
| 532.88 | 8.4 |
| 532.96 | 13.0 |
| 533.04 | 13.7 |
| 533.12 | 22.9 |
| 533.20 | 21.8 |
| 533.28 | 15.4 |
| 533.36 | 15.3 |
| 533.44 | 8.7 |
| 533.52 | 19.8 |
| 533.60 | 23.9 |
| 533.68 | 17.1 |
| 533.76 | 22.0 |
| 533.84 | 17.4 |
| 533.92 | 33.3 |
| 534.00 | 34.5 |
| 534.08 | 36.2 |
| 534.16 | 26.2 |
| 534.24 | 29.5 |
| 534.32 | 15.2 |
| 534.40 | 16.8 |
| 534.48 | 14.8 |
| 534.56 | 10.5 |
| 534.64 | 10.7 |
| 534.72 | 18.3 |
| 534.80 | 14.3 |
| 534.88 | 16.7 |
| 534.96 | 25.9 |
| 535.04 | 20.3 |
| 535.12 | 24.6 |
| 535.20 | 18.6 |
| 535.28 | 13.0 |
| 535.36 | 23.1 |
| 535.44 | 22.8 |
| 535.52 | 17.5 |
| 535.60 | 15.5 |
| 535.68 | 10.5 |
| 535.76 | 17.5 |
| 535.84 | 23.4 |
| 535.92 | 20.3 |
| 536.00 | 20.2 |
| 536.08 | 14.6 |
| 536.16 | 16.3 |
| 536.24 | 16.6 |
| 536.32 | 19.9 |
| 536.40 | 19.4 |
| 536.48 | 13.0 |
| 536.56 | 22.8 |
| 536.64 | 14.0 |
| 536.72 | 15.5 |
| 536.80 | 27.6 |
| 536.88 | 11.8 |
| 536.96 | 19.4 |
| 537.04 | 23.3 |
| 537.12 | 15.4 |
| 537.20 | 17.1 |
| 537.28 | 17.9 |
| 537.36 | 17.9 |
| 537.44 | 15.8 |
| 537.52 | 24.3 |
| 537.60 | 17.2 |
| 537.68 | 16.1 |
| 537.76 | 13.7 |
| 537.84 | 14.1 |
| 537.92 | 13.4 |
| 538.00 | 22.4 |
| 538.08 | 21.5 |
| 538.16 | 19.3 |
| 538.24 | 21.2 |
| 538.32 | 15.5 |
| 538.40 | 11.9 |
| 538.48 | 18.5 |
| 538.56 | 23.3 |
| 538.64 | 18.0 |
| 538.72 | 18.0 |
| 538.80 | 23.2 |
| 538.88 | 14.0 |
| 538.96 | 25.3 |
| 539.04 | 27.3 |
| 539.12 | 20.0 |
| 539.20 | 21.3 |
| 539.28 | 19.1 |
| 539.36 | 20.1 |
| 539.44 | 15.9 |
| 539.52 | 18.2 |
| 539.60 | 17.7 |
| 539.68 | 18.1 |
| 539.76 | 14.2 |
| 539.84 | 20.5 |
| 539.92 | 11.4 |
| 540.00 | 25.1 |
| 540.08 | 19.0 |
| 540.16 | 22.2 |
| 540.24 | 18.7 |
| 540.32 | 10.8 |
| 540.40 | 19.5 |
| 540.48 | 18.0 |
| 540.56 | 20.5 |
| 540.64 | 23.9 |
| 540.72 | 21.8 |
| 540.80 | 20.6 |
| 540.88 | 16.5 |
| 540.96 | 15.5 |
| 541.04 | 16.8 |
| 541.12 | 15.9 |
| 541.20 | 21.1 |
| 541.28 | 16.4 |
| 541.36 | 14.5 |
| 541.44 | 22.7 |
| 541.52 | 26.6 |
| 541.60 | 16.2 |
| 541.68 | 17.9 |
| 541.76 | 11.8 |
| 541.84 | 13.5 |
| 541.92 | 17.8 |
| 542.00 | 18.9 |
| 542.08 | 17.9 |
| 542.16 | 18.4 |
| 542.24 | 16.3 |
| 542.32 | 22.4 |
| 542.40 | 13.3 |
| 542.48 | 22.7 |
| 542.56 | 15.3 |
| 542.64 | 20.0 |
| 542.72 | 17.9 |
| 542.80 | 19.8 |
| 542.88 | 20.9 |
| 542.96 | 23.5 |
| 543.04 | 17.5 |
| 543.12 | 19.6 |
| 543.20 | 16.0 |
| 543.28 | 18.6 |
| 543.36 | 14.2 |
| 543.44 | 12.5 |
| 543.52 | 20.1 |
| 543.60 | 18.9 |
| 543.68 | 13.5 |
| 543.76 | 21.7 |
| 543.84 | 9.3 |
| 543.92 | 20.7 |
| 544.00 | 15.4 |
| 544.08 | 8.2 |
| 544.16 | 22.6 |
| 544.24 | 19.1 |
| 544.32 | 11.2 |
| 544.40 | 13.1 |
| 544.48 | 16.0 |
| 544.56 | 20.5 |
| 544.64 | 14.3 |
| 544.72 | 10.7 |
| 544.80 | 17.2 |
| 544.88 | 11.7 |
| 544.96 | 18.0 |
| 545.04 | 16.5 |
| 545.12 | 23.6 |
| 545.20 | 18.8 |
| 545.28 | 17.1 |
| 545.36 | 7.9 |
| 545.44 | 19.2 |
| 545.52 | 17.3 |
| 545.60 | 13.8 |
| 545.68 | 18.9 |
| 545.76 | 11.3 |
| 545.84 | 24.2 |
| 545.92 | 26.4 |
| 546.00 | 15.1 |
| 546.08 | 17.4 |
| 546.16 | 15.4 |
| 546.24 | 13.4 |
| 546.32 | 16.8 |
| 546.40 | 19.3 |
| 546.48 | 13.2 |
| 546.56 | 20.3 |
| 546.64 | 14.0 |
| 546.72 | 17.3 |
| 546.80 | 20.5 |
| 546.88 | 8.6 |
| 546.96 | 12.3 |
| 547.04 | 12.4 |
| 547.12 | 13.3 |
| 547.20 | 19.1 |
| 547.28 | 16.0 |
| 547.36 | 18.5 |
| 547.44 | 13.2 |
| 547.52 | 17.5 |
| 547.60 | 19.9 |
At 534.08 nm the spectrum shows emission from [O III] 5007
